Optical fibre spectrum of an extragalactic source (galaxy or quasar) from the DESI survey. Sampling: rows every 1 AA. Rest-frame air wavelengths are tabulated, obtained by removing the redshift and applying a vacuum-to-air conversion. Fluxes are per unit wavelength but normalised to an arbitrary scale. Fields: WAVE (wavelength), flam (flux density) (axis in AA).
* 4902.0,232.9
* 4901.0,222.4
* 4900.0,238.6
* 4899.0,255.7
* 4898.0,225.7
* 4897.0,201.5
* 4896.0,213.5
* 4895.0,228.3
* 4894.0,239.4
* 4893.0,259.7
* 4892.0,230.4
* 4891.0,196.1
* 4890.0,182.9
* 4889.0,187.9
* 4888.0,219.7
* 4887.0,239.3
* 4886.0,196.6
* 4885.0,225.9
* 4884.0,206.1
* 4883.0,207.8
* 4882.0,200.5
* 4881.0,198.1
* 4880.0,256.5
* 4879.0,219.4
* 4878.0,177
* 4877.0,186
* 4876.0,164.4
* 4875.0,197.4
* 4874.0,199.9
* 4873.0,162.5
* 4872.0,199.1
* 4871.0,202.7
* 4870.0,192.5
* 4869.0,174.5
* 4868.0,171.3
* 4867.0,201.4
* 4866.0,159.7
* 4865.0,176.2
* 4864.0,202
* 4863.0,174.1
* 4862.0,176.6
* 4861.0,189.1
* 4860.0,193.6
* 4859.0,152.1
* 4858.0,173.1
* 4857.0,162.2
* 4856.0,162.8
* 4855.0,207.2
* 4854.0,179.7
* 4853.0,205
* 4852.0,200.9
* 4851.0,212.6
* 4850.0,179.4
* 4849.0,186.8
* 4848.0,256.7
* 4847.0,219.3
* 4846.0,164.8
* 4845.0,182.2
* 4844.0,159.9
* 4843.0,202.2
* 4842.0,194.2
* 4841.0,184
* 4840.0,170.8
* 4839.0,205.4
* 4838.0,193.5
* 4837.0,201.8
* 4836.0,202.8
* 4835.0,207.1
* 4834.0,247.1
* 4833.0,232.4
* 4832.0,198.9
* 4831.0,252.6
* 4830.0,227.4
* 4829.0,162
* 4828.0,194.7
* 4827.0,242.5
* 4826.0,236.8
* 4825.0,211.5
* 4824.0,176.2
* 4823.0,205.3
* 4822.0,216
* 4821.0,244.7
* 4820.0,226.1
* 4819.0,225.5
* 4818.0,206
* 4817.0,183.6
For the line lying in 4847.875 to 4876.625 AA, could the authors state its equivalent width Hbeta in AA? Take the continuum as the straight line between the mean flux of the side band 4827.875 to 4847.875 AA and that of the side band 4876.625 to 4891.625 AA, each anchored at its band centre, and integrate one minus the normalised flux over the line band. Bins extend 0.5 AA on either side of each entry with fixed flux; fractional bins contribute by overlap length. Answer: 2.60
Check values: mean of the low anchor 201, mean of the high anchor 207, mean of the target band 186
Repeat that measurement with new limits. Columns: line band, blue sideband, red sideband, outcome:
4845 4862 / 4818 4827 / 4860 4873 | 0.4 AA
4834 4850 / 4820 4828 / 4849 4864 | 0.2 AA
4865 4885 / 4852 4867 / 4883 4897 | 0.5 AA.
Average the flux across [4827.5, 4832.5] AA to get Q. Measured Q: 207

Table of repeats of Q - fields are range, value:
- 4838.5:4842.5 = 189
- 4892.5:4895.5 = 242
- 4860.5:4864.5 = 185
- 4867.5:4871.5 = 185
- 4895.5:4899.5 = 224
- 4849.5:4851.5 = 196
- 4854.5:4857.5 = 177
